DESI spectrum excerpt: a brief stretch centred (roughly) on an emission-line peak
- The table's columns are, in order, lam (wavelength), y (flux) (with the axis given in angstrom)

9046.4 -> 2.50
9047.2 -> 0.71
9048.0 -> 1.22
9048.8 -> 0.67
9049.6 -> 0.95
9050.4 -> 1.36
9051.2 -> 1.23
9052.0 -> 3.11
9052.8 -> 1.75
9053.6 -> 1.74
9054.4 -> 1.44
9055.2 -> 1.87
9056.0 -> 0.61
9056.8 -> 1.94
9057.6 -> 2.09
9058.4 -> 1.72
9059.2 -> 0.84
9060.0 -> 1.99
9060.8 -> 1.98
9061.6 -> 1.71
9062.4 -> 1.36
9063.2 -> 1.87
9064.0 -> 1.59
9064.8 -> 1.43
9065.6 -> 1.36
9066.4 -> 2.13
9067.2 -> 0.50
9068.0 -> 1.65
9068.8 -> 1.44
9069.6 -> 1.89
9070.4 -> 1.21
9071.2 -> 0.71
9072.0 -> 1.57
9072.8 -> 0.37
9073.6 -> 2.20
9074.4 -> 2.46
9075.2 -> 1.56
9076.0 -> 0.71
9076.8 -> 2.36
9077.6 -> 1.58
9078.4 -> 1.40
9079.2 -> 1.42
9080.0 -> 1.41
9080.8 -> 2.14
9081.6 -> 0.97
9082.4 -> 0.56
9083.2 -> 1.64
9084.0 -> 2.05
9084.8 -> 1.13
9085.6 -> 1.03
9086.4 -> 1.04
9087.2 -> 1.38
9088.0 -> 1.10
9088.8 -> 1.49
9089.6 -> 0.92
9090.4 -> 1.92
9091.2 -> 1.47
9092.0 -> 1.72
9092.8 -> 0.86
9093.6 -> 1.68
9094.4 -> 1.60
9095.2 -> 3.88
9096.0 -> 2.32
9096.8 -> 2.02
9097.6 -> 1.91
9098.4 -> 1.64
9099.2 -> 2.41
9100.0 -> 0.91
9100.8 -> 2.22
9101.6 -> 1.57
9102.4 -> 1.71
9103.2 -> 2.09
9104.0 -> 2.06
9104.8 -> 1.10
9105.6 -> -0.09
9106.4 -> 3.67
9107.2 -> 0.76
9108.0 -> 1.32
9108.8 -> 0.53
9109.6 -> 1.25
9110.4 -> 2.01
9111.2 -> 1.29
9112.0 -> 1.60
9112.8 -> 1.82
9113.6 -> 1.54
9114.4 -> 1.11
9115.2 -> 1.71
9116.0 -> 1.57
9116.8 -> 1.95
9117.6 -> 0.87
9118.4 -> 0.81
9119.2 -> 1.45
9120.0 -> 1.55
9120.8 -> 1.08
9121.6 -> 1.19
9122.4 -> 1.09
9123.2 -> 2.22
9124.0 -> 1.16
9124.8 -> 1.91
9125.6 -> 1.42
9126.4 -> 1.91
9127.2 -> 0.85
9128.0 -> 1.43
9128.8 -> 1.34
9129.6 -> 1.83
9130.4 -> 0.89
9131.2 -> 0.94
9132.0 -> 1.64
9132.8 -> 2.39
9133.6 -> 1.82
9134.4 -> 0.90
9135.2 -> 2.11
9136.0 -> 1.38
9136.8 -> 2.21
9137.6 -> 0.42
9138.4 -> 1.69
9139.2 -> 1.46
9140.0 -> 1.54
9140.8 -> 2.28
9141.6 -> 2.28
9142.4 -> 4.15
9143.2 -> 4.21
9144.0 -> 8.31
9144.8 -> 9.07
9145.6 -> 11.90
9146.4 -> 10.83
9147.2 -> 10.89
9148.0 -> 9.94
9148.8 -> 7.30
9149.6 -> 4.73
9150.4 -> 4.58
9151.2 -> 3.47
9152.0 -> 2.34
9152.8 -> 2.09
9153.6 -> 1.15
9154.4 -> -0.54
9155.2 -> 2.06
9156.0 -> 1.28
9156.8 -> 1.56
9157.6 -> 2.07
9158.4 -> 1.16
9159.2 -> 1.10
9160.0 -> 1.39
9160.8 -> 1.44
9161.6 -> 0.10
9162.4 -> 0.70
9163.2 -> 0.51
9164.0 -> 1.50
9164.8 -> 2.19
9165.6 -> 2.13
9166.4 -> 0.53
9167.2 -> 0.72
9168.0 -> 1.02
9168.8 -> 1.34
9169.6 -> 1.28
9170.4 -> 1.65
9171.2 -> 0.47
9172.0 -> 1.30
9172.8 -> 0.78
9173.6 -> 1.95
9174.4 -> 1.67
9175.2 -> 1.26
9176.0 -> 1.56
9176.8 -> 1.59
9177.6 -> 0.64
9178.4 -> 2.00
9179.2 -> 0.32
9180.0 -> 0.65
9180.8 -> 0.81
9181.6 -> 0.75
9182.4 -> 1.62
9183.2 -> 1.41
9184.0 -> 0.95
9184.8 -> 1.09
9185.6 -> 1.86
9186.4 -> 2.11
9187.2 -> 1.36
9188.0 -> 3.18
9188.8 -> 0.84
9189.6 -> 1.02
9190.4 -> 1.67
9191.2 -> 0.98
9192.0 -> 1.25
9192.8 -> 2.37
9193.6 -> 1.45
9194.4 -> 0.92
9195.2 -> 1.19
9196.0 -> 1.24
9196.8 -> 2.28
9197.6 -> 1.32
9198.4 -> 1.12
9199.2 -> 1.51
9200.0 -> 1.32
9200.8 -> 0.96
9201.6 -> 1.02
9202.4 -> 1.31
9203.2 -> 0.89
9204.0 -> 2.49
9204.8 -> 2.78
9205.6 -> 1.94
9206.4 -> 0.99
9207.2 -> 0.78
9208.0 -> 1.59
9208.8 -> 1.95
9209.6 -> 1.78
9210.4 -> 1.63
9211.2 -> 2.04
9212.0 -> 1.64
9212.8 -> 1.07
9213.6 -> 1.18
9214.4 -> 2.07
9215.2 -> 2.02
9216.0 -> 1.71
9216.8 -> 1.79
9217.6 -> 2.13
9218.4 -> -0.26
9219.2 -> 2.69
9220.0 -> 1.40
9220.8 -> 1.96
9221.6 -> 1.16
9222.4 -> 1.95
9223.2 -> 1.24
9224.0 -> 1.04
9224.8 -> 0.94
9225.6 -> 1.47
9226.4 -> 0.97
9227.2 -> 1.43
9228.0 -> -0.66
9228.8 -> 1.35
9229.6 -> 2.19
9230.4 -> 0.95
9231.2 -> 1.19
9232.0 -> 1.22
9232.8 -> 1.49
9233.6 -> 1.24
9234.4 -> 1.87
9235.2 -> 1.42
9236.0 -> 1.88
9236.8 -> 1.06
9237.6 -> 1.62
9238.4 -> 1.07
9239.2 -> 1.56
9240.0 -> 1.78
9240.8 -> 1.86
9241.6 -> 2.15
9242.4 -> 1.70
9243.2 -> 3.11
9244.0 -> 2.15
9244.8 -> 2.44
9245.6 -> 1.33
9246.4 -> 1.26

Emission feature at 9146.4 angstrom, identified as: H-beta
